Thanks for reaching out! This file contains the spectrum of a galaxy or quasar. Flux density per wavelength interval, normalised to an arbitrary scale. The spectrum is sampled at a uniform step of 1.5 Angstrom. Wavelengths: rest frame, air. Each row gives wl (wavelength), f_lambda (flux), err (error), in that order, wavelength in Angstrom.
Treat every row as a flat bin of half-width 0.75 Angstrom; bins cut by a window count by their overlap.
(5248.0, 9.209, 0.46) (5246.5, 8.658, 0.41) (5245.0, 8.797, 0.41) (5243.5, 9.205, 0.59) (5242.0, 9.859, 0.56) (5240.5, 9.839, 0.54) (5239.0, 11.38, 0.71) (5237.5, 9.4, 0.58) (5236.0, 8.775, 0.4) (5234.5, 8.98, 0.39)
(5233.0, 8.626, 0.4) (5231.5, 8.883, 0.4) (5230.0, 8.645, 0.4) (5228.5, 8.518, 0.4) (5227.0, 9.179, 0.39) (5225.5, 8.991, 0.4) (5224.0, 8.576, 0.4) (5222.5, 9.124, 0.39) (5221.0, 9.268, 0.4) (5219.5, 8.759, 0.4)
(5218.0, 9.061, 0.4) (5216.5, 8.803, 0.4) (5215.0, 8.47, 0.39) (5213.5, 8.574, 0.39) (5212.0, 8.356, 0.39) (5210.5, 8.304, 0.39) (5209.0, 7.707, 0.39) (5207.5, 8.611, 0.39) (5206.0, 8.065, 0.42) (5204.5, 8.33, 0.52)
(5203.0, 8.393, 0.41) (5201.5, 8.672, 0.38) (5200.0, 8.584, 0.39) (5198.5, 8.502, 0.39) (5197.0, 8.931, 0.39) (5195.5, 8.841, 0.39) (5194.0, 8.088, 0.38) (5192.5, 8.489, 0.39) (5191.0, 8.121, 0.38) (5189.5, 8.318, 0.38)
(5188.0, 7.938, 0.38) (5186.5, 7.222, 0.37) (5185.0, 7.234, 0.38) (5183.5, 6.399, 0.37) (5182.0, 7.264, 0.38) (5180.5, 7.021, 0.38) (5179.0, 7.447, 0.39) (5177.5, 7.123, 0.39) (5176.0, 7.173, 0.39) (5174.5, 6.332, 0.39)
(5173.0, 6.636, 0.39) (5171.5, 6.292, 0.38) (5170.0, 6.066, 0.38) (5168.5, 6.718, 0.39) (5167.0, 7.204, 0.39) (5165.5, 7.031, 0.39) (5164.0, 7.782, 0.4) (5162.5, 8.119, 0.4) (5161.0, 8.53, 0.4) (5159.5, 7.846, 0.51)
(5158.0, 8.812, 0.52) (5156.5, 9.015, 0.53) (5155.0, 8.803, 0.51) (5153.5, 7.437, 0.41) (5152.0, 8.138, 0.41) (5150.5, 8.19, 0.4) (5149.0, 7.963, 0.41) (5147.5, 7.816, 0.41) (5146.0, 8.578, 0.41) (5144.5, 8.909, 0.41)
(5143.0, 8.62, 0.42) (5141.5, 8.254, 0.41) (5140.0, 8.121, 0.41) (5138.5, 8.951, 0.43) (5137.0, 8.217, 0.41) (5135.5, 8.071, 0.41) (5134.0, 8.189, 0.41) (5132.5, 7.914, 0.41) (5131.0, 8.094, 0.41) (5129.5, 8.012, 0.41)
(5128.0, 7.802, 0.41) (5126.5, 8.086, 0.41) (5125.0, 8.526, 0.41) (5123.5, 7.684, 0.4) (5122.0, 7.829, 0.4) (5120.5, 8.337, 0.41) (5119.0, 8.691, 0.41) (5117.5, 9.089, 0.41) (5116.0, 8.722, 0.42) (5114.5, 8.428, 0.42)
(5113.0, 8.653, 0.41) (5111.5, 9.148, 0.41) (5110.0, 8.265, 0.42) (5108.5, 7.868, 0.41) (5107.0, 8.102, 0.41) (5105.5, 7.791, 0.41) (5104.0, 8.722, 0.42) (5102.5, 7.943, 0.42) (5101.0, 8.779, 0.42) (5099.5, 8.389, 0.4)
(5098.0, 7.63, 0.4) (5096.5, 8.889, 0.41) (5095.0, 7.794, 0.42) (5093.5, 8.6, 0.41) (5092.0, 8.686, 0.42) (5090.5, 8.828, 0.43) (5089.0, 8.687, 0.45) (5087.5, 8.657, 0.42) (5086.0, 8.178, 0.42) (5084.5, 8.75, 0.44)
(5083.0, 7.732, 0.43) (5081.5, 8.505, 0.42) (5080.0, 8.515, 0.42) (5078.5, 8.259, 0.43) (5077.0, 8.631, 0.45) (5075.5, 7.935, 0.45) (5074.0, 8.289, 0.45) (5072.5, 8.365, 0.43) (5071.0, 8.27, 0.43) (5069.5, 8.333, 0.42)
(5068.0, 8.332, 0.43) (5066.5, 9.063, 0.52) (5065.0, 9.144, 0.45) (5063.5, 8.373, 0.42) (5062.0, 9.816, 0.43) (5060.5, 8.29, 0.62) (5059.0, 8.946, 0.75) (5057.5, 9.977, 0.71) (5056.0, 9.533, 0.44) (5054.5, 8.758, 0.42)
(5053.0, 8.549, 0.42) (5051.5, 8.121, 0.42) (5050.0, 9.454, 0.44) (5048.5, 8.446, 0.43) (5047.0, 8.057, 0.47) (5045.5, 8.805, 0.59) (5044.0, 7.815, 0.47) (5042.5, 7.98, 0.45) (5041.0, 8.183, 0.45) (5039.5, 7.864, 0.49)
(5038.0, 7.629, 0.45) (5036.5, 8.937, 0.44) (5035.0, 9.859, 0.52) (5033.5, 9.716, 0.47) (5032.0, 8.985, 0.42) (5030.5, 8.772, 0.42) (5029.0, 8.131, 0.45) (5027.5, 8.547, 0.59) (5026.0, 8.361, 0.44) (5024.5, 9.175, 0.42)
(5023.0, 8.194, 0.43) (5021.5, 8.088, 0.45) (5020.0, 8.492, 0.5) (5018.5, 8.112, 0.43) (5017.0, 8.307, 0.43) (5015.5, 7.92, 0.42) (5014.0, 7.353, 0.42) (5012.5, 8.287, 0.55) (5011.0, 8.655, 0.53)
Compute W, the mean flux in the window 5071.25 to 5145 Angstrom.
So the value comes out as 8.35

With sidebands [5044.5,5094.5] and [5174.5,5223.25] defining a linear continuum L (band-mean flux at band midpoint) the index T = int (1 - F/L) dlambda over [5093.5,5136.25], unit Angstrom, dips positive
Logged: 0.92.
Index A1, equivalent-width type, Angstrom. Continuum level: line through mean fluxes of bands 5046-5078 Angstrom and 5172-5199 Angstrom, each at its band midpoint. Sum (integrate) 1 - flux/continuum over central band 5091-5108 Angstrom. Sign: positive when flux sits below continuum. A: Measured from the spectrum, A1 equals 0.12 Angstrom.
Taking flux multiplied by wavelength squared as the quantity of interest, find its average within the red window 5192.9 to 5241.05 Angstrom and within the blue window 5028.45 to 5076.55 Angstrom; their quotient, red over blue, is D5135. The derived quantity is 1.1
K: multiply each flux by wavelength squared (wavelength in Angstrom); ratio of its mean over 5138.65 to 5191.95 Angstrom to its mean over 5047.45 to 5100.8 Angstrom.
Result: 0.9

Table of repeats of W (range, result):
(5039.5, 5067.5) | 8.71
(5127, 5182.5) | 7.8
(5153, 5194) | 7.51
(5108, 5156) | 8.3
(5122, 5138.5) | 8.09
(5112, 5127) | 8.42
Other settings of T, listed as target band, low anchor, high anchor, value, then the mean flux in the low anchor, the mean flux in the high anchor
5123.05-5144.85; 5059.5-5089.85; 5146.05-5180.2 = -0.9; 8.51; 7.58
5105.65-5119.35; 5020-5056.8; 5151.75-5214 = -0.5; 8.58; 7.82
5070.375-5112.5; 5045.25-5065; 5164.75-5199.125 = 0.4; 8.87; 7.4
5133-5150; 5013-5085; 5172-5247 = 0.3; 8.53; 8.4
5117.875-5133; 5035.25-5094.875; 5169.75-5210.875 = 0.1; 8.55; 7.73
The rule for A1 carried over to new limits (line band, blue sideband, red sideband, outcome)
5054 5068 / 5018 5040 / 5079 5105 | -0.9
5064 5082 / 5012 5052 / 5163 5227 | -0.3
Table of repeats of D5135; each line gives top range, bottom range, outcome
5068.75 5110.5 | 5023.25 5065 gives 0.97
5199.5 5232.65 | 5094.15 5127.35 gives 1.08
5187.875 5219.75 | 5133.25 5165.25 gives 1.04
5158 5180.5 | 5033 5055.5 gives 0.89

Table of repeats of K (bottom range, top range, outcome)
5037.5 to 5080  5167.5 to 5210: 0.94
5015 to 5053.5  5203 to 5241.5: 1.12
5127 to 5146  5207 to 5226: 1.08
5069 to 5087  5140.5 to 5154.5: 1.02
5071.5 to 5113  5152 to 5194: 0.93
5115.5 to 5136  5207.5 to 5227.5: 1.10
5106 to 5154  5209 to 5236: 1.10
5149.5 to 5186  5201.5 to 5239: 1.20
